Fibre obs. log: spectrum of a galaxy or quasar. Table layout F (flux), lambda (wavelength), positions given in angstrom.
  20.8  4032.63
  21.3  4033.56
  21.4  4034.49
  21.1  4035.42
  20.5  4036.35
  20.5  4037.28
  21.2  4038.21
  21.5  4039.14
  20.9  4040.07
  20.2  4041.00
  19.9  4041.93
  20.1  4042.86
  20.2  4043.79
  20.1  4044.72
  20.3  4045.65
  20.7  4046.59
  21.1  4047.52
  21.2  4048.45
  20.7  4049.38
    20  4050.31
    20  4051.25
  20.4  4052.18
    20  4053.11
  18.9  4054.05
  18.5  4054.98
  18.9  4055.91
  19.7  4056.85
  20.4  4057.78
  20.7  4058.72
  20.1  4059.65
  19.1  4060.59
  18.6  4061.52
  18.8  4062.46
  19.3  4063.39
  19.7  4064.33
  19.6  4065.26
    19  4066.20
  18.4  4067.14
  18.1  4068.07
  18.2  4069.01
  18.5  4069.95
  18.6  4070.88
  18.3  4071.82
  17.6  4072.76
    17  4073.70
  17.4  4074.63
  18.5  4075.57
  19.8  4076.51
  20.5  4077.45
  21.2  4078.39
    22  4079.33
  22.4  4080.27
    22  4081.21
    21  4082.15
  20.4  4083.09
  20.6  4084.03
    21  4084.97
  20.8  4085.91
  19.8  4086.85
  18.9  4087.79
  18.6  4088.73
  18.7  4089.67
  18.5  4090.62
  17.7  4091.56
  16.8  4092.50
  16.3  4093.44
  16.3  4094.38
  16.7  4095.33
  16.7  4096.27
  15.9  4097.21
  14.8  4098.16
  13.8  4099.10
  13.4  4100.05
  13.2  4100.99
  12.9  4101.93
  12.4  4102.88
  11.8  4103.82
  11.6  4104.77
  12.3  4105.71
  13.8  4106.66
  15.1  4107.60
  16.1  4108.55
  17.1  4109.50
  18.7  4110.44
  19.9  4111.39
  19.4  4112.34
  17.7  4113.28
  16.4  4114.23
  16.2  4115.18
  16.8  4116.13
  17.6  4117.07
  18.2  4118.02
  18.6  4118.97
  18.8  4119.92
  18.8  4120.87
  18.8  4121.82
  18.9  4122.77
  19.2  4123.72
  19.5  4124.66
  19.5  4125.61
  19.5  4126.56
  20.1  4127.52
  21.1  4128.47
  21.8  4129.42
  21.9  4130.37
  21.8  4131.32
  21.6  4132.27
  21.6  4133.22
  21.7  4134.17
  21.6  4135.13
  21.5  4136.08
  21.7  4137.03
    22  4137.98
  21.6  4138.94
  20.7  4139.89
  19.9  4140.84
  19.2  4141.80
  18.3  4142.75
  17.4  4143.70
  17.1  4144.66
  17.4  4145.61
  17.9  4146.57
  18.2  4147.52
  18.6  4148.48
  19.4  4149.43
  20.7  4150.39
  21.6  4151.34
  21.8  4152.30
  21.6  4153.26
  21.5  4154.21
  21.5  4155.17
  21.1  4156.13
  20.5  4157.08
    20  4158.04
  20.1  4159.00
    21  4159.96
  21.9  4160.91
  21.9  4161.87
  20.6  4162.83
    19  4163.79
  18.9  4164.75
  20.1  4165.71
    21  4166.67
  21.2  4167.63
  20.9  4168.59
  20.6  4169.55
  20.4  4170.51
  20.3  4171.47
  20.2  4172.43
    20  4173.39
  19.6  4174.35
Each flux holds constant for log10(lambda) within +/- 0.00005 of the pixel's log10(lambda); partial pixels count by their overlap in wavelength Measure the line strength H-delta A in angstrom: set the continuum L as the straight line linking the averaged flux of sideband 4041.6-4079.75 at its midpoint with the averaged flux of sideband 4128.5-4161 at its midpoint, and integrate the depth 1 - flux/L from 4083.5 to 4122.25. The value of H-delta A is 6.2 angstrom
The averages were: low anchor 19.5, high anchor 20.5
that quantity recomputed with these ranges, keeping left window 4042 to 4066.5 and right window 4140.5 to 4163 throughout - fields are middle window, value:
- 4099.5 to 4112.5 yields 3.39 angstrom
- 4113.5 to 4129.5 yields 0.97 angstrom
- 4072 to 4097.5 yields 1.12 angstrom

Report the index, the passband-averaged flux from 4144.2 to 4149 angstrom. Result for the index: 17.9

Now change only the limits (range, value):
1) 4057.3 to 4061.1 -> 20.1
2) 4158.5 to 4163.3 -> 21.1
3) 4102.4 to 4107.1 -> 12.4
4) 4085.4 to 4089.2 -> 19.6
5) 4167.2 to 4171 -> 20.8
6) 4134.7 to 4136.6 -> 21.6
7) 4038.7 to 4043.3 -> 20.5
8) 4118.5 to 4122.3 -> 18.7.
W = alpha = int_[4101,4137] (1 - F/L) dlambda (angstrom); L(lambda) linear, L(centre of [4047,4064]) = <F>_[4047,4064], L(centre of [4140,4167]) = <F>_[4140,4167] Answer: 3.24 angstrom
